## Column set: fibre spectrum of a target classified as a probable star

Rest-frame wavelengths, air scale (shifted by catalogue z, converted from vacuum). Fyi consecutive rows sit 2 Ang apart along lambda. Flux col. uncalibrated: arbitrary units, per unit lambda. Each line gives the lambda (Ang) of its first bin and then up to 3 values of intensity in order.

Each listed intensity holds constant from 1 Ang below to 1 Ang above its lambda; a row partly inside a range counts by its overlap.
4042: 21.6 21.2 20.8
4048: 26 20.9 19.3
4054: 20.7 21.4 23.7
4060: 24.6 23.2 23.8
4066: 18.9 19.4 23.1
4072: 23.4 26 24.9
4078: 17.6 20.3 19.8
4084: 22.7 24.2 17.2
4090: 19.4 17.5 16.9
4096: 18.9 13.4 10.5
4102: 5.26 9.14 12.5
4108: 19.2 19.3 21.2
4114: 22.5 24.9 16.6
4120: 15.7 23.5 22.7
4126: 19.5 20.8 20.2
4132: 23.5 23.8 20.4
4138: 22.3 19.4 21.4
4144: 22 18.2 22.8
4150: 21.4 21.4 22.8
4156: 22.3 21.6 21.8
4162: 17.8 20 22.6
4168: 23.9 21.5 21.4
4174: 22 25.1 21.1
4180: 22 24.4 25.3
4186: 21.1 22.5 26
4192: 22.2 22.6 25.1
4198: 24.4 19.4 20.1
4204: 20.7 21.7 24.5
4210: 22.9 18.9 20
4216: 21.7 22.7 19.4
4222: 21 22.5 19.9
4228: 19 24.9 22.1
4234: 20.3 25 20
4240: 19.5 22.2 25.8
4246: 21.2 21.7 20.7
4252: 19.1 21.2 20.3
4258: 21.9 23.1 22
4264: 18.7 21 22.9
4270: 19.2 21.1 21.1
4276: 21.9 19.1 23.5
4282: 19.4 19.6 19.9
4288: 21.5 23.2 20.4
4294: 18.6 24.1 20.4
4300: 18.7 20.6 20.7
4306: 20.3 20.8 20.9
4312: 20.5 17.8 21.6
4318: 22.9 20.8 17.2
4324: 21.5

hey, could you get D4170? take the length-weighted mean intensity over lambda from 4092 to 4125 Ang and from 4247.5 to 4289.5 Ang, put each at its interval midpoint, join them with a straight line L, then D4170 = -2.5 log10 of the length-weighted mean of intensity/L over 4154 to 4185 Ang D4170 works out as -0.20 mag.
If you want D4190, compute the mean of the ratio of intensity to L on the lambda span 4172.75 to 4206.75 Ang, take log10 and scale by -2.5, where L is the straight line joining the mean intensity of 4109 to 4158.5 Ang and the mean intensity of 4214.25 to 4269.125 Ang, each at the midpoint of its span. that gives -0.07 mag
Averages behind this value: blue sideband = 21.2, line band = 22.7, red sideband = 21.4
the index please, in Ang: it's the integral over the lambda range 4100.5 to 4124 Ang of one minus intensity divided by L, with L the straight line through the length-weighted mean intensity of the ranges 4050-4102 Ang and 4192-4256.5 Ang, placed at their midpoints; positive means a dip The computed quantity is 3.6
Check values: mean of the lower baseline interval 20.1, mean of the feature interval 17.3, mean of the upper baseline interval 21.6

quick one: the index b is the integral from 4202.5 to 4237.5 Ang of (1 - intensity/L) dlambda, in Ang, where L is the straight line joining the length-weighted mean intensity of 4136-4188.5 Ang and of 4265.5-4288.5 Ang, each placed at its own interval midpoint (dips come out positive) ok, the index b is -0.39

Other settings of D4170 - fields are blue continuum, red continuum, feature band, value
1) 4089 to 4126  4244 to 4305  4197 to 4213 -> -0.114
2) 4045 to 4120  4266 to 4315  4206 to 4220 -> -0.068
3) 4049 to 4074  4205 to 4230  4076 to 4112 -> 0.272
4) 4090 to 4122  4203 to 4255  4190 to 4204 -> -0.115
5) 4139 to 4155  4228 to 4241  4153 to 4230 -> -0.026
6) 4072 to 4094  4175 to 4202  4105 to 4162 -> 0.058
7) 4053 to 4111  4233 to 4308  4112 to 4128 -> -0.066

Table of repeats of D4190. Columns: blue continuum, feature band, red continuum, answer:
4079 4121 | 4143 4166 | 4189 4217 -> -0.06 mag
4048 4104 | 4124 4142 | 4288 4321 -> -0.07 mag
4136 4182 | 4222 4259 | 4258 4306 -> -0.02 mag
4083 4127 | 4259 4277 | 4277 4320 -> -0.05 mag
